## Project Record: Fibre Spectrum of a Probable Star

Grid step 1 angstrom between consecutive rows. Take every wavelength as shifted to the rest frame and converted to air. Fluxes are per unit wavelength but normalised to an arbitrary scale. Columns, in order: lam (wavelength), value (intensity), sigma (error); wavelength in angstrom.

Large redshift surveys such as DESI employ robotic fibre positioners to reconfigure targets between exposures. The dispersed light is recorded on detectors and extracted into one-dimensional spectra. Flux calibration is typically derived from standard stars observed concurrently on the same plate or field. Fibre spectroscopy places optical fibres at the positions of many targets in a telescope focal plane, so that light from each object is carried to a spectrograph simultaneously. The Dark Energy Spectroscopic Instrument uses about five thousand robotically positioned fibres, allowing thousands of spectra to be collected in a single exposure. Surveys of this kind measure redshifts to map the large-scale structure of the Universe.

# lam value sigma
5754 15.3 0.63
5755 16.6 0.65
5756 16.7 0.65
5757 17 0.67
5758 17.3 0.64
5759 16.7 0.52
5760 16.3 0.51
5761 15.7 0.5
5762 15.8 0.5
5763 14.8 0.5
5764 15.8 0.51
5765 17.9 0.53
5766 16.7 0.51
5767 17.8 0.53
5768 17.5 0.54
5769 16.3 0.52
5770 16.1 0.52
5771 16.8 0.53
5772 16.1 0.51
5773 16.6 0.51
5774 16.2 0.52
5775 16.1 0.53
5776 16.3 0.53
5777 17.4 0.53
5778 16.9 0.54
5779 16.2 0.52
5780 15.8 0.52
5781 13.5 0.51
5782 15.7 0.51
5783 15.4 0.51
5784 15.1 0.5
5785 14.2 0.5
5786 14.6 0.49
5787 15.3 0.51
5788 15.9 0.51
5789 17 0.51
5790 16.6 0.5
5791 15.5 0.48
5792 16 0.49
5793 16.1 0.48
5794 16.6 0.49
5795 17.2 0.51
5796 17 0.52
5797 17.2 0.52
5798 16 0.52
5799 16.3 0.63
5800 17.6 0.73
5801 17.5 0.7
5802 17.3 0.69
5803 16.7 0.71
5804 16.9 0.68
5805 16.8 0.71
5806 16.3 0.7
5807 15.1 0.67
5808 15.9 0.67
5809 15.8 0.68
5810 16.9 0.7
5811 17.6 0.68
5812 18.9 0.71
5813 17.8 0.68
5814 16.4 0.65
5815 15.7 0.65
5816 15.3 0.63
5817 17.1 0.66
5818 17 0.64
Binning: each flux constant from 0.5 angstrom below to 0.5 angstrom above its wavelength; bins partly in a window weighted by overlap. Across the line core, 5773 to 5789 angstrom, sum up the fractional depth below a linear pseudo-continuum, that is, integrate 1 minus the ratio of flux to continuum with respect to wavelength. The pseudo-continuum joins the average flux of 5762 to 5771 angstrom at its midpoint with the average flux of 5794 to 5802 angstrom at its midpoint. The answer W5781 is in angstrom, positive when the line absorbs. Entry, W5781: 1.00 angstrom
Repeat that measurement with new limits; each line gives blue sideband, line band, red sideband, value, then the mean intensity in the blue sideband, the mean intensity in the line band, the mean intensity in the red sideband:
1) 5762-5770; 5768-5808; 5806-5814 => 1.13 angstrom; 16.6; 16.2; 16.8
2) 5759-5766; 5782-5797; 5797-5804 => 0.69 angstrom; 16.1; 15.9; 16.9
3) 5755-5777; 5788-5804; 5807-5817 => -0.08 angstrom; 16.5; 16.7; 16.6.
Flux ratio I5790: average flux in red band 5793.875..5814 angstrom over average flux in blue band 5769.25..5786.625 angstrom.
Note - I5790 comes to 1.07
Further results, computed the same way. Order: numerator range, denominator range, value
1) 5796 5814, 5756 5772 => 1.02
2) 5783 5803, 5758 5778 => 0.98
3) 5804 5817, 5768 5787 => 1.04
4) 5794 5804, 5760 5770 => 1.03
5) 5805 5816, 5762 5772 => 1.00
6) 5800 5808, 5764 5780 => 1.00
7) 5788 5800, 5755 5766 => 1.01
